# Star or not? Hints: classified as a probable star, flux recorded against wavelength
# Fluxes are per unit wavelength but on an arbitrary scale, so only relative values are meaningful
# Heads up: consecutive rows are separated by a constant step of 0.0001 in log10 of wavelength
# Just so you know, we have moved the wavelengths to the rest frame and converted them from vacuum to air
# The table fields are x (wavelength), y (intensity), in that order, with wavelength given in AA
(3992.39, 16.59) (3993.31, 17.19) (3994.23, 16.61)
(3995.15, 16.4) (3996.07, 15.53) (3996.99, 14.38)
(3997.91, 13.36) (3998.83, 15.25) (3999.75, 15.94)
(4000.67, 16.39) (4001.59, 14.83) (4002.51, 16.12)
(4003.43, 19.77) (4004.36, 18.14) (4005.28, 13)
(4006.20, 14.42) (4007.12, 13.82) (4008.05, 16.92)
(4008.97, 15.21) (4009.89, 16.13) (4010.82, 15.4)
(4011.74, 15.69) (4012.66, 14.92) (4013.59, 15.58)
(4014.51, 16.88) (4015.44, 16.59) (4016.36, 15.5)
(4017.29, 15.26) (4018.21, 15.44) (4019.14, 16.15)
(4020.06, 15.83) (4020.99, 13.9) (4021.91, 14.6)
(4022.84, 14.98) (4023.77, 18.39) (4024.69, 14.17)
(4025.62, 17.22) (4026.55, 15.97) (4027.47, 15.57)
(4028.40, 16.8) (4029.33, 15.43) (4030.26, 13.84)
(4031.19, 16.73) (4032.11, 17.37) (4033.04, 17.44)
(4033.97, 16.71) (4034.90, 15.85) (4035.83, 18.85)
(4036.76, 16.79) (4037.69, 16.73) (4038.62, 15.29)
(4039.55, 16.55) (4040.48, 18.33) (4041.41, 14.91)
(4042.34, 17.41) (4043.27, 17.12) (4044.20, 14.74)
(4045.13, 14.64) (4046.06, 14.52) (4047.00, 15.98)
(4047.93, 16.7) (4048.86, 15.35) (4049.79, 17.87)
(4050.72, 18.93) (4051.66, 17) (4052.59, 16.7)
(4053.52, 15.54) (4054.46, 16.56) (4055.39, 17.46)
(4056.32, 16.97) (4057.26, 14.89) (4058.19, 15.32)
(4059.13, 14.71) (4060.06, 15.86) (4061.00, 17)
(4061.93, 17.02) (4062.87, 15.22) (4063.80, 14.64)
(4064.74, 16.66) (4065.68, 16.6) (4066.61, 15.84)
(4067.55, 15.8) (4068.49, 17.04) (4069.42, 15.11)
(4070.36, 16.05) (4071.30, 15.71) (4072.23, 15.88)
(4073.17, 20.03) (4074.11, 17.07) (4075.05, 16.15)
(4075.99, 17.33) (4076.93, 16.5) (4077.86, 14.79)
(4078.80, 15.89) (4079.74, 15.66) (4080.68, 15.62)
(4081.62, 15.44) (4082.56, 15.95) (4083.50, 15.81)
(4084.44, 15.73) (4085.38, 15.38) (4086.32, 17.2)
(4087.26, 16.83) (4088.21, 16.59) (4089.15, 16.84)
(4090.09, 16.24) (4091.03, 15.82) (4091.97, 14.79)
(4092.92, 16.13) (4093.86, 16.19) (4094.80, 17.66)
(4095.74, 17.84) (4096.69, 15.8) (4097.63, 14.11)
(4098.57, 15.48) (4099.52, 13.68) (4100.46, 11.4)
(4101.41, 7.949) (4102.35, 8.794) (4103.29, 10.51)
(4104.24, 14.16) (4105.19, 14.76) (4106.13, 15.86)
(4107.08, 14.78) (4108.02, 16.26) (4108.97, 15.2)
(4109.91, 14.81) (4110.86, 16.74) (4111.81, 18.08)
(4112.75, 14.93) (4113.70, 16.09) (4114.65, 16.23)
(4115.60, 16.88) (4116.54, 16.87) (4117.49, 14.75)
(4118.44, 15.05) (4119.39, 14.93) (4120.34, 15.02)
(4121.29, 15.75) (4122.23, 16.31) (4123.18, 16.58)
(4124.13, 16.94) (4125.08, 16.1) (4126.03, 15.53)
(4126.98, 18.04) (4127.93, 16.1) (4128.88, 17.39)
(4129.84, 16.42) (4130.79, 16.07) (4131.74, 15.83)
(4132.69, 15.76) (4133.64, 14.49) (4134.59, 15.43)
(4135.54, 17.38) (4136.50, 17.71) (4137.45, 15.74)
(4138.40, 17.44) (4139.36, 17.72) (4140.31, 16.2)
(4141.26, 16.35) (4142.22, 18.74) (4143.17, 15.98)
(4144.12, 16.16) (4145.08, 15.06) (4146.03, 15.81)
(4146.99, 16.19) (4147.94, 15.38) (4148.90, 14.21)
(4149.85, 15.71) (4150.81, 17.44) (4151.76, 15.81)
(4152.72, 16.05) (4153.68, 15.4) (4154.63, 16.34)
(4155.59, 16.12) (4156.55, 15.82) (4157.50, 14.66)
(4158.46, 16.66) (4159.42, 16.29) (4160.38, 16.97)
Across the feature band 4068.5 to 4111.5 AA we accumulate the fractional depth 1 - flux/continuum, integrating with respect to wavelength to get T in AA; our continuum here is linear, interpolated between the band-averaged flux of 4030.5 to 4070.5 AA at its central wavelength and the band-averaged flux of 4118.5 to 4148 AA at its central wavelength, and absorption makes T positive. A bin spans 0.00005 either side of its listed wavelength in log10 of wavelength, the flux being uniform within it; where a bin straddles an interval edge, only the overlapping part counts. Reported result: 2.3 AA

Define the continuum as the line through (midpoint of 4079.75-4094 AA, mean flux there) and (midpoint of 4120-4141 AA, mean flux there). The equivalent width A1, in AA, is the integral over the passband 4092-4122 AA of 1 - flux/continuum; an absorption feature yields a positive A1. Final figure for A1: 2.3 AA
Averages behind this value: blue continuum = 16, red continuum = 16.4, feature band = 14.9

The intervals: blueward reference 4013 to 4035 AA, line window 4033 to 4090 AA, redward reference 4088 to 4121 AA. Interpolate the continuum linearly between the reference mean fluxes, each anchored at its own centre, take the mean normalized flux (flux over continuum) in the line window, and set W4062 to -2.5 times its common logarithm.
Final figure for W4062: -0.05 mag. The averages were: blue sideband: 15.9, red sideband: 15.1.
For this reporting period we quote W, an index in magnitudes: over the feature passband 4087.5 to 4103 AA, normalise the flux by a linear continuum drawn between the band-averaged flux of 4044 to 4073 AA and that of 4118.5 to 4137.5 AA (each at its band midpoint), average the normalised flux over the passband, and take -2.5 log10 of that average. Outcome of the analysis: 0.10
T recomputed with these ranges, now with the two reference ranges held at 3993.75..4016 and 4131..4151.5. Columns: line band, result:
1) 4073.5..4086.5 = -0.04 AA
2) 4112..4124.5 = 0.18 AA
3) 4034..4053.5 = -0.77 AA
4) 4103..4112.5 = 0.53 AA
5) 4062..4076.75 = -0.37 AA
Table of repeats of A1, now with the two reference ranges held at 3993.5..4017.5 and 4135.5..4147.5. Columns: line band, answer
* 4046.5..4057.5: -0.46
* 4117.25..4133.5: 0.48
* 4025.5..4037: -0.43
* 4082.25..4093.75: 0.11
